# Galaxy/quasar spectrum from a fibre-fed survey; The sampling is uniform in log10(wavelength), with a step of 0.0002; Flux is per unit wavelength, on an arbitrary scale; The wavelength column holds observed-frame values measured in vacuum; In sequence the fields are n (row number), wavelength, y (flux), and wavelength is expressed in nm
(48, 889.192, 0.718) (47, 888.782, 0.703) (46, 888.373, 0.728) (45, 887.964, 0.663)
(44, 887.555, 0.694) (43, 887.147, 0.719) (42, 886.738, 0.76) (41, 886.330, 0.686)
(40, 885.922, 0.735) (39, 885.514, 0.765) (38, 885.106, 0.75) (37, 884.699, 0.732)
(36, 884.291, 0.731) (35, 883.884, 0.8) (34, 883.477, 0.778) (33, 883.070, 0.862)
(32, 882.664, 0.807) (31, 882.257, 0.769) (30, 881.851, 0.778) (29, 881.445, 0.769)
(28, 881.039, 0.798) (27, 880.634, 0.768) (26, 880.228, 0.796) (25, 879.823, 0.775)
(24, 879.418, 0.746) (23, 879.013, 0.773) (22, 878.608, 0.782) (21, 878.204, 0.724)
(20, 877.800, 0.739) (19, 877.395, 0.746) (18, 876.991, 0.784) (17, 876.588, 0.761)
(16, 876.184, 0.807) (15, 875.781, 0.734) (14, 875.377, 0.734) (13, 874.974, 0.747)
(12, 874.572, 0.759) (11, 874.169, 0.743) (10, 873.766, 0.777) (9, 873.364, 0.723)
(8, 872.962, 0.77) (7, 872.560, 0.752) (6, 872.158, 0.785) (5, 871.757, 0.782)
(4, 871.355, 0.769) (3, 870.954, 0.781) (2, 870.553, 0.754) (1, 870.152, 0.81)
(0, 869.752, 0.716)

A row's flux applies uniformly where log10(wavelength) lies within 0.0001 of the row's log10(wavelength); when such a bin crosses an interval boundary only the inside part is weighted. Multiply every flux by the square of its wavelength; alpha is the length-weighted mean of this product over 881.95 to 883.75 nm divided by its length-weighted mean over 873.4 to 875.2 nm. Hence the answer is 1.09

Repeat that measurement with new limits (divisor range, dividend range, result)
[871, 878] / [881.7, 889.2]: 1.01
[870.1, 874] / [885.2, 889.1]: 0.97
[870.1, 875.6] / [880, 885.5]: 1.05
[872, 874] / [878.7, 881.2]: 1.04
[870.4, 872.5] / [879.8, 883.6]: 1.05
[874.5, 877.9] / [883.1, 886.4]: 1.02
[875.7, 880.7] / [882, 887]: 1.01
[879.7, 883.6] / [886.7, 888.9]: 0.91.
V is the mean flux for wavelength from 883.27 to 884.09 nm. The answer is 0.789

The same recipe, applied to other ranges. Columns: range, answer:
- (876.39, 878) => 0.757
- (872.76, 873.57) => 0.747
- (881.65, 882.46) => 0.774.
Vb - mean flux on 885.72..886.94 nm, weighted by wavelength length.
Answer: 0.727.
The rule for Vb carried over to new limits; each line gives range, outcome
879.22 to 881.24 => 0.777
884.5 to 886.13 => 0.745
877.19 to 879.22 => 0.753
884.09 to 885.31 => 0.737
